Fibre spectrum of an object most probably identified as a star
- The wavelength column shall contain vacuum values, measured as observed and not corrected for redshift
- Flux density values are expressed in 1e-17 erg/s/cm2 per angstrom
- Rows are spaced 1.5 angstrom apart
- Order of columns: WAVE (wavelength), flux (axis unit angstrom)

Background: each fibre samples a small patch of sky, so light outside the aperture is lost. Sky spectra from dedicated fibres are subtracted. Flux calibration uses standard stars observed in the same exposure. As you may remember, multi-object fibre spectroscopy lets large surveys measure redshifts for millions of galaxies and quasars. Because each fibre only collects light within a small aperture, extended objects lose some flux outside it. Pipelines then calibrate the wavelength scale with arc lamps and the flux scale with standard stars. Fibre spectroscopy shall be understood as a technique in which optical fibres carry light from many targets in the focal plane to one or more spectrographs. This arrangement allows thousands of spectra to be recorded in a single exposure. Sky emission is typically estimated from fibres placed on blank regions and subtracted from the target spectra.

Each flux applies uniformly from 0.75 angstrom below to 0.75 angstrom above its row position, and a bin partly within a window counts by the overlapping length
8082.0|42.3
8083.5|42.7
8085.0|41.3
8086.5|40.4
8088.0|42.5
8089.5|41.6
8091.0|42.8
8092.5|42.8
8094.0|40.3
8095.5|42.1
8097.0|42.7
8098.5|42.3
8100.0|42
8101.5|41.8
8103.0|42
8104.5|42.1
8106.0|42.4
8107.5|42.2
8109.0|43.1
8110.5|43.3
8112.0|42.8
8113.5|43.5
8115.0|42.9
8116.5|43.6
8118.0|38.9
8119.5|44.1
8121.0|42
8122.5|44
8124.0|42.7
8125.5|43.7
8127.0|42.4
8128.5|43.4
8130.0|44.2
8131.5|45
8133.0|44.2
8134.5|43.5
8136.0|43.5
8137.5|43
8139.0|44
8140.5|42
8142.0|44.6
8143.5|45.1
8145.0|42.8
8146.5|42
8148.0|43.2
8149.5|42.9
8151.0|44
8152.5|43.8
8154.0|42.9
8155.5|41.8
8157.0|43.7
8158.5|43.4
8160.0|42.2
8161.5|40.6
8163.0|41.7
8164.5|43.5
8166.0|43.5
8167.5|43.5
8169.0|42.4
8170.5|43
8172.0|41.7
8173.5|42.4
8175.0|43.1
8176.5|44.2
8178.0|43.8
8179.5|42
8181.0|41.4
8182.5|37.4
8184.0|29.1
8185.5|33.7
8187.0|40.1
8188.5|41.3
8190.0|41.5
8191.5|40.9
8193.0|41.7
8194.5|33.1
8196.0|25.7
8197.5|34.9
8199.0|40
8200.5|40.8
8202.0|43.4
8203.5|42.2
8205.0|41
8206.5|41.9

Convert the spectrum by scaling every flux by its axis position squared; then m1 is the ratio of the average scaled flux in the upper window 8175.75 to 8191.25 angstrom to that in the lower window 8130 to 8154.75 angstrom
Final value 0.92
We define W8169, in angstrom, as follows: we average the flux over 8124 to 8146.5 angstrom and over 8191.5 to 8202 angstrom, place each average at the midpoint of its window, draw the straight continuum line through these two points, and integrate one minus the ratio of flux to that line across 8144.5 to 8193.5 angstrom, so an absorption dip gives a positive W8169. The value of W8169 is -2.2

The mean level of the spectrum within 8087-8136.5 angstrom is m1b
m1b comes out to 42.7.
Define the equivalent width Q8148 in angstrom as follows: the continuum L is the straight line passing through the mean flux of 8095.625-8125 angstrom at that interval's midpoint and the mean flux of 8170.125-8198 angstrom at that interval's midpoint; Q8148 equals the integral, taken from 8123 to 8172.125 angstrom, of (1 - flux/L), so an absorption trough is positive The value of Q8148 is -2.9 angstrom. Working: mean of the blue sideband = 42.5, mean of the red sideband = 39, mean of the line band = 43.2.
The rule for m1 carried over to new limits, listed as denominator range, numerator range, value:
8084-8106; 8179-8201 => 0.92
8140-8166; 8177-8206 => 0.91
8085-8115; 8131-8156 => 1.04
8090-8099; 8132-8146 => 1.05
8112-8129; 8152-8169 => 1.01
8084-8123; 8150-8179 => 1.03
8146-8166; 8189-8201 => 0.88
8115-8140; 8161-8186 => 0.96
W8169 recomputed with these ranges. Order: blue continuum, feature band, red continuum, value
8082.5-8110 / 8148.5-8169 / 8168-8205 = -1.26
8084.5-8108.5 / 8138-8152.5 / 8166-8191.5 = -0.76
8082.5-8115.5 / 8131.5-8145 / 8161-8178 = -0.39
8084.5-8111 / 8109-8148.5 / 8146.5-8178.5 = -0.72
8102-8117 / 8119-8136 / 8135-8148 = -0.18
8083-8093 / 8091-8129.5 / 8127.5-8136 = 0.40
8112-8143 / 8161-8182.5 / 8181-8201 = -1.95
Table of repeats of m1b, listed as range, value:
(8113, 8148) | 43.3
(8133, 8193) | 42.1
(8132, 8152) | 43.5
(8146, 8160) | 43.1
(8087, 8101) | 42.1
